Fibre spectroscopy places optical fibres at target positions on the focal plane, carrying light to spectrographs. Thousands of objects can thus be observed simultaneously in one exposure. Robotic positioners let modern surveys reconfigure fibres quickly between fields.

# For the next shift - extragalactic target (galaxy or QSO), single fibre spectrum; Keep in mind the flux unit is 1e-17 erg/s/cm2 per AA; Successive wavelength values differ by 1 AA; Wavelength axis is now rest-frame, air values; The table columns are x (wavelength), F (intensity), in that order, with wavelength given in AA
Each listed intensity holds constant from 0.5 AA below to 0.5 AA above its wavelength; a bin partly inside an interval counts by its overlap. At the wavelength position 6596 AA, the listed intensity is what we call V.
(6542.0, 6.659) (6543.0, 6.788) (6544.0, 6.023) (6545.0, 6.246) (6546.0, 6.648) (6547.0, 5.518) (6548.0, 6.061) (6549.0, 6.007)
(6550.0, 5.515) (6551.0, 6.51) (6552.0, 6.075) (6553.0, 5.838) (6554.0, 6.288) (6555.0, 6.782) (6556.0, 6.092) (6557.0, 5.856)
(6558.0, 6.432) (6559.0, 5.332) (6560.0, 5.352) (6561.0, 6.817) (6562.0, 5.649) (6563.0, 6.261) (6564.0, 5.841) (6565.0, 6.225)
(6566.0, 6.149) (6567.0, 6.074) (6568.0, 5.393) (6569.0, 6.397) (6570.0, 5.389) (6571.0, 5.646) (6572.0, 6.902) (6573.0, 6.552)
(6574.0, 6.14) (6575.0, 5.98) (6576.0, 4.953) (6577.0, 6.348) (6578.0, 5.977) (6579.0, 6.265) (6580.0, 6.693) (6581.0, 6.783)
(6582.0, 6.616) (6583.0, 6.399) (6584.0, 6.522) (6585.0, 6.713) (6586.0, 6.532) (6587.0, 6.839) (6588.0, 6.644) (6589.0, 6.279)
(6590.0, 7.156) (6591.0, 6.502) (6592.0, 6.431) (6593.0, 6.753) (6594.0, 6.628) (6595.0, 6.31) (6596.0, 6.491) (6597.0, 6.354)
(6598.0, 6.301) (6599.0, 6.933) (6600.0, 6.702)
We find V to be 6.491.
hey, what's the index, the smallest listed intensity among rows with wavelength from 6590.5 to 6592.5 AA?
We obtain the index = 6.431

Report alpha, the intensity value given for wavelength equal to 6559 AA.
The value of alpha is 5.332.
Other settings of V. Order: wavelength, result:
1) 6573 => 6.552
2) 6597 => 6.354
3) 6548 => 6.061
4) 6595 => 6.31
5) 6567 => 6.074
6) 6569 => 6.397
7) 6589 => 6.279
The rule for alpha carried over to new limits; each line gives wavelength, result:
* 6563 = 6.261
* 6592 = 6.431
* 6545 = 6.246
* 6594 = 6.628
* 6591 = 6.502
